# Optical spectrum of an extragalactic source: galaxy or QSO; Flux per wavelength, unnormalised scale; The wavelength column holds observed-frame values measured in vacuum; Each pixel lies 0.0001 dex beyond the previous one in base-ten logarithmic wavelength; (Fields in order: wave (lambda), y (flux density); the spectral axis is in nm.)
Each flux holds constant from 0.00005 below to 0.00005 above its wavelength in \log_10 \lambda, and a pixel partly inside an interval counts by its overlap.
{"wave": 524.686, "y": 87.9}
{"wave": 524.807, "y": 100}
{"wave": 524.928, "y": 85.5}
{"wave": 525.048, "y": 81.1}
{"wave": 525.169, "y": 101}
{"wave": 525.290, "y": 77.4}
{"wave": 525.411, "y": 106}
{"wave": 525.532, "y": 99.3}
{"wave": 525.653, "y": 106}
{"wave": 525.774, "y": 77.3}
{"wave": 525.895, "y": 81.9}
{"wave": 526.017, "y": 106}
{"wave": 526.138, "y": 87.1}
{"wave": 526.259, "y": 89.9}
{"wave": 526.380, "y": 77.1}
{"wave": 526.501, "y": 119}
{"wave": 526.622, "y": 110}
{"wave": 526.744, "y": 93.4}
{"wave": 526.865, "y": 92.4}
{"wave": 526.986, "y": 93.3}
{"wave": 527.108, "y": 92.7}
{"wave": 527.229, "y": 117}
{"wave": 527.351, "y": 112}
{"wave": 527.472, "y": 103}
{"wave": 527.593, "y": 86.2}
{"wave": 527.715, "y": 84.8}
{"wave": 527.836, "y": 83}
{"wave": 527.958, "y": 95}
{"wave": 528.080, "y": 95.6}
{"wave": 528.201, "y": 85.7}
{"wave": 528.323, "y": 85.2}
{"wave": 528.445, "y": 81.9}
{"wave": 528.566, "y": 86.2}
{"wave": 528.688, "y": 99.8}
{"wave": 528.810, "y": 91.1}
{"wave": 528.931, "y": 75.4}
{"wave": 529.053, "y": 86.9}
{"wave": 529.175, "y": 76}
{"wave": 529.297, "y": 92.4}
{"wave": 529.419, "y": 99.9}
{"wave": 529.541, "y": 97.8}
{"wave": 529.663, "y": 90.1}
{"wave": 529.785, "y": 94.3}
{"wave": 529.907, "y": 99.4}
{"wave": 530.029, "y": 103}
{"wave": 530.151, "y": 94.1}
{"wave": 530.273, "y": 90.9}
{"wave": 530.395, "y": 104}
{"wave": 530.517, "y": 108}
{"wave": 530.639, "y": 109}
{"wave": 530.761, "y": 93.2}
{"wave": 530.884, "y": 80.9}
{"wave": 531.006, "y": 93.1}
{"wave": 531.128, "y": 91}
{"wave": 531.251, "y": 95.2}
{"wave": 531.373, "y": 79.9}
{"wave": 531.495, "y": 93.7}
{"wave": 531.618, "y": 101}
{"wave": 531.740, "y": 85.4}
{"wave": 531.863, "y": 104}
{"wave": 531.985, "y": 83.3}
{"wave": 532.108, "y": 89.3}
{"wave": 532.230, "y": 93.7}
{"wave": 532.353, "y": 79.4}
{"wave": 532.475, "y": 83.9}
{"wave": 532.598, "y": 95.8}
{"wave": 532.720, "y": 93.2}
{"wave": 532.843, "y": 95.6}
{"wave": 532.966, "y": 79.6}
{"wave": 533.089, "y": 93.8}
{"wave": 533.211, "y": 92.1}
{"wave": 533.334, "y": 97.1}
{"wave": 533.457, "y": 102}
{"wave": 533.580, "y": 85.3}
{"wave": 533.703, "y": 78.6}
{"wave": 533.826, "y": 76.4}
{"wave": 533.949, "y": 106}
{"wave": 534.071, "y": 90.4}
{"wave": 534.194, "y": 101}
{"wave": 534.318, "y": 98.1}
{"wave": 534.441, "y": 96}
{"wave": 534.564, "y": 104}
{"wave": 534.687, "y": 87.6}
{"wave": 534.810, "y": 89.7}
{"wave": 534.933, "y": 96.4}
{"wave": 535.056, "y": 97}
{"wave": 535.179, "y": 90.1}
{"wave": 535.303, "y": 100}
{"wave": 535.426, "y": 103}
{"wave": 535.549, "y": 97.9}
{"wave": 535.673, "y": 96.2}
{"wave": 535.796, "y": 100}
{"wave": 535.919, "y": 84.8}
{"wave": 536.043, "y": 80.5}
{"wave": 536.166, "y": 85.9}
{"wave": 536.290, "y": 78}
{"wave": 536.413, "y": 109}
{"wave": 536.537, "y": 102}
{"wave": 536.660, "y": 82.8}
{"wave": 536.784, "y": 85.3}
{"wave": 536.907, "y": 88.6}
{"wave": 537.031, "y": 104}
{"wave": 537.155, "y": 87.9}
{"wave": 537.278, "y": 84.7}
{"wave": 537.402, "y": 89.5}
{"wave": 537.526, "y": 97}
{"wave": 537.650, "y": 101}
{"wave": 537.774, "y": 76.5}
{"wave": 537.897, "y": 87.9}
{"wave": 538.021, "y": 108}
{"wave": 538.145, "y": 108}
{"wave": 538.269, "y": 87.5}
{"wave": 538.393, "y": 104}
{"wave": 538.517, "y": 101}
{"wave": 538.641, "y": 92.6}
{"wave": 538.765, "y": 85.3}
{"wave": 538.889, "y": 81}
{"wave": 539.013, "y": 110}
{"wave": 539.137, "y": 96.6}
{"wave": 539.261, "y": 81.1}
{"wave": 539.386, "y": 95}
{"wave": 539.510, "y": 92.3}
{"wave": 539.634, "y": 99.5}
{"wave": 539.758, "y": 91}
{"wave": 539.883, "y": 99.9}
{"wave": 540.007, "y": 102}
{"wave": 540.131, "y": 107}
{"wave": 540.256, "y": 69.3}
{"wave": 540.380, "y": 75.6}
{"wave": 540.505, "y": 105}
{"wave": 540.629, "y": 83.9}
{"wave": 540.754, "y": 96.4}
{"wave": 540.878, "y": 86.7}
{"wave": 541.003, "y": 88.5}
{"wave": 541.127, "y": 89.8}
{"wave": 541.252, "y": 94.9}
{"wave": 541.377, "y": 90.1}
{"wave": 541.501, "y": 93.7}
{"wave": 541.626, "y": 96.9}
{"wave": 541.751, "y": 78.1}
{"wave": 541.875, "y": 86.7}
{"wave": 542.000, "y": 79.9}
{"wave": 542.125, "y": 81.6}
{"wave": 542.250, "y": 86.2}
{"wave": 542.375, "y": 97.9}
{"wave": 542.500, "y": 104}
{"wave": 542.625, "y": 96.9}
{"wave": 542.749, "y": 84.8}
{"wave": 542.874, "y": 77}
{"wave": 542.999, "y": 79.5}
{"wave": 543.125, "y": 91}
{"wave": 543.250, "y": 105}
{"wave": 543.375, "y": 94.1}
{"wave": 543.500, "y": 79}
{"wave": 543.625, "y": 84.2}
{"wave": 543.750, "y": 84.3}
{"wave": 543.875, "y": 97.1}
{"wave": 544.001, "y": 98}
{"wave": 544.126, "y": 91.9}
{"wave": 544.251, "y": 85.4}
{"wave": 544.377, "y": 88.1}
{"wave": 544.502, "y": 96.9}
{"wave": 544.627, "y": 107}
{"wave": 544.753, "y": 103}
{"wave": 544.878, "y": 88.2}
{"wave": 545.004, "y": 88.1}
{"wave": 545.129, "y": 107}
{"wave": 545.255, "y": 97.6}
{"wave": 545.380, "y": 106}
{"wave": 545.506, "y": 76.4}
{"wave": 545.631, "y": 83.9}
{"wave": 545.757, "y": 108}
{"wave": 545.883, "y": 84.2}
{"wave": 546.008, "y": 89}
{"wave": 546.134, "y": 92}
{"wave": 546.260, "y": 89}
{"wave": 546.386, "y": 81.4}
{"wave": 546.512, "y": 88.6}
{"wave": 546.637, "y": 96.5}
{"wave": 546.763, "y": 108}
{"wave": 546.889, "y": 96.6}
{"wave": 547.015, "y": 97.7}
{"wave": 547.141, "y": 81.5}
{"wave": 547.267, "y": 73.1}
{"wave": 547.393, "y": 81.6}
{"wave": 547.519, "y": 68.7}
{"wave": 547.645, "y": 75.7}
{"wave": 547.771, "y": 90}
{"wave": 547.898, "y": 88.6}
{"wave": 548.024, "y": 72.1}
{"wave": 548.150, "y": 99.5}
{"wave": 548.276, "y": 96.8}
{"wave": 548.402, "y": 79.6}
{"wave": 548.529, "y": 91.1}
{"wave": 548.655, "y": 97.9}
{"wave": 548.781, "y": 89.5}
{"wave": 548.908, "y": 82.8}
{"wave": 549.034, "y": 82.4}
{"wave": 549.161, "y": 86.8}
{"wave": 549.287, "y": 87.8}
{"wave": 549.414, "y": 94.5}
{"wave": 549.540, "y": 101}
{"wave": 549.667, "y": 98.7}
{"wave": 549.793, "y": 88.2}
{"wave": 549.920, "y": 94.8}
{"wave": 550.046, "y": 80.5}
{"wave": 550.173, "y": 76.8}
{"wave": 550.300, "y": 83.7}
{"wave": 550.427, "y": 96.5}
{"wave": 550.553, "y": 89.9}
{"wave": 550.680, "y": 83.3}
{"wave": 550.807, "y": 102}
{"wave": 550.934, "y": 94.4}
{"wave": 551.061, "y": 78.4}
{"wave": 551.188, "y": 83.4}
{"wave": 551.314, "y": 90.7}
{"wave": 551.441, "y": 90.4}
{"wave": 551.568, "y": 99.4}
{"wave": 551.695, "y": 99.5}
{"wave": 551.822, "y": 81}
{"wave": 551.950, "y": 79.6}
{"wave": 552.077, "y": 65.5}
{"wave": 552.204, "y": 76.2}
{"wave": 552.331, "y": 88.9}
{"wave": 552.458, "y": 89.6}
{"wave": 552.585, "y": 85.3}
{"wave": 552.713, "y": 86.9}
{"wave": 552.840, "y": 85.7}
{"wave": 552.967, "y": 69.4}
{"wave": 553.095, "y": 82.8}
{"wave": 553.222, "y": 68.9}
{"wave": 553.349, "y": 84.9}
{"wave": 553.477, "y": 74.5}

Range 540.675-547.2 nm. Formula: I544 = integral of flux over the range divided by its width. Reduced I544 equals 91.4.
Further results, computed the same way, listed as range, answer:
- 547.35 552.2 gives 87.3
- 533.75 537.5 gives 93.1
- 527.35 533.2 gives 91.8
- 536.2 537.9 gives 91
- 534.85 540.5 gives 93.3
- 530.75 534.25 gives 90.8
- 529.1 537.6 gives 92.9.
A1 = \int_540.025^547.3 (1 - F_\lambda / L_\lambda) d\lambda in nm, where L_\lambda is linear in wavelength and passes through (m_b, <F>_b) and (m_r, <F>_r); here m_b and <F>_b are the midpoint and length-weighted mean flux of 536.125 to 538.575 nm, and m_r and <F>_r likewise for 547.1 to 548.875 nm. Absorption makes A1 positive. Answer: -0.23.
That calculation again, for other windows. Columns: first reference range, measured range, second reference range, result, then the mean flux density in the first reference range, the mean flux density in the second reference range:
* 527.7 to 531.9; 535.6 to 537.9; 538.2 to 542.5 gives 0.03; 92.2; 91.6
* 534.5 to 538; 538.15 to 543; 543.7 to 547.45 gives 0.06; 92.6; 92.2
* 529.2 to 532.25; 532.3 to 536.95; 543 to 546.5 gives 0.08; 94.5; 92.1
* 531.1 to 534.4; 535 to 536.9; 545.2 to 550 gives -0.04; 91.3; 89.4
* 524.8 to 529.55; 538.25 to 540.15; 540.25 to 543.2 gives -0.13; 92.6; 88.5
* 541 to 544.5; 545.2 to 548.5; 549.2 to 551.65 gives 0.05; 89.6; 90.3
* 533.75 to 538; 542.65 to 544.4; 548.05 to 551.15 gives 0.04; 92.9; 89.6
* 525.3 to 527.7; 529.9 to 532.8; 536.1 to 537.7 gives 0.03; 96.7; 91.9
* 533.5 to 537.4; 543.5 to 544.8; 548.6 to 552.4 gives -0.04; 92.5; 88.1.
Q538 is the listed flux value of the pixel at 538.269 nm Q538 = 87.5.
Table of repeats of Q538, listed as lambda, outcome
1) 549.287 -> 87.8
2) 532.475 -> 83.9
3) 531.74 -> 85.4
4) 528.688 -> 99.8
